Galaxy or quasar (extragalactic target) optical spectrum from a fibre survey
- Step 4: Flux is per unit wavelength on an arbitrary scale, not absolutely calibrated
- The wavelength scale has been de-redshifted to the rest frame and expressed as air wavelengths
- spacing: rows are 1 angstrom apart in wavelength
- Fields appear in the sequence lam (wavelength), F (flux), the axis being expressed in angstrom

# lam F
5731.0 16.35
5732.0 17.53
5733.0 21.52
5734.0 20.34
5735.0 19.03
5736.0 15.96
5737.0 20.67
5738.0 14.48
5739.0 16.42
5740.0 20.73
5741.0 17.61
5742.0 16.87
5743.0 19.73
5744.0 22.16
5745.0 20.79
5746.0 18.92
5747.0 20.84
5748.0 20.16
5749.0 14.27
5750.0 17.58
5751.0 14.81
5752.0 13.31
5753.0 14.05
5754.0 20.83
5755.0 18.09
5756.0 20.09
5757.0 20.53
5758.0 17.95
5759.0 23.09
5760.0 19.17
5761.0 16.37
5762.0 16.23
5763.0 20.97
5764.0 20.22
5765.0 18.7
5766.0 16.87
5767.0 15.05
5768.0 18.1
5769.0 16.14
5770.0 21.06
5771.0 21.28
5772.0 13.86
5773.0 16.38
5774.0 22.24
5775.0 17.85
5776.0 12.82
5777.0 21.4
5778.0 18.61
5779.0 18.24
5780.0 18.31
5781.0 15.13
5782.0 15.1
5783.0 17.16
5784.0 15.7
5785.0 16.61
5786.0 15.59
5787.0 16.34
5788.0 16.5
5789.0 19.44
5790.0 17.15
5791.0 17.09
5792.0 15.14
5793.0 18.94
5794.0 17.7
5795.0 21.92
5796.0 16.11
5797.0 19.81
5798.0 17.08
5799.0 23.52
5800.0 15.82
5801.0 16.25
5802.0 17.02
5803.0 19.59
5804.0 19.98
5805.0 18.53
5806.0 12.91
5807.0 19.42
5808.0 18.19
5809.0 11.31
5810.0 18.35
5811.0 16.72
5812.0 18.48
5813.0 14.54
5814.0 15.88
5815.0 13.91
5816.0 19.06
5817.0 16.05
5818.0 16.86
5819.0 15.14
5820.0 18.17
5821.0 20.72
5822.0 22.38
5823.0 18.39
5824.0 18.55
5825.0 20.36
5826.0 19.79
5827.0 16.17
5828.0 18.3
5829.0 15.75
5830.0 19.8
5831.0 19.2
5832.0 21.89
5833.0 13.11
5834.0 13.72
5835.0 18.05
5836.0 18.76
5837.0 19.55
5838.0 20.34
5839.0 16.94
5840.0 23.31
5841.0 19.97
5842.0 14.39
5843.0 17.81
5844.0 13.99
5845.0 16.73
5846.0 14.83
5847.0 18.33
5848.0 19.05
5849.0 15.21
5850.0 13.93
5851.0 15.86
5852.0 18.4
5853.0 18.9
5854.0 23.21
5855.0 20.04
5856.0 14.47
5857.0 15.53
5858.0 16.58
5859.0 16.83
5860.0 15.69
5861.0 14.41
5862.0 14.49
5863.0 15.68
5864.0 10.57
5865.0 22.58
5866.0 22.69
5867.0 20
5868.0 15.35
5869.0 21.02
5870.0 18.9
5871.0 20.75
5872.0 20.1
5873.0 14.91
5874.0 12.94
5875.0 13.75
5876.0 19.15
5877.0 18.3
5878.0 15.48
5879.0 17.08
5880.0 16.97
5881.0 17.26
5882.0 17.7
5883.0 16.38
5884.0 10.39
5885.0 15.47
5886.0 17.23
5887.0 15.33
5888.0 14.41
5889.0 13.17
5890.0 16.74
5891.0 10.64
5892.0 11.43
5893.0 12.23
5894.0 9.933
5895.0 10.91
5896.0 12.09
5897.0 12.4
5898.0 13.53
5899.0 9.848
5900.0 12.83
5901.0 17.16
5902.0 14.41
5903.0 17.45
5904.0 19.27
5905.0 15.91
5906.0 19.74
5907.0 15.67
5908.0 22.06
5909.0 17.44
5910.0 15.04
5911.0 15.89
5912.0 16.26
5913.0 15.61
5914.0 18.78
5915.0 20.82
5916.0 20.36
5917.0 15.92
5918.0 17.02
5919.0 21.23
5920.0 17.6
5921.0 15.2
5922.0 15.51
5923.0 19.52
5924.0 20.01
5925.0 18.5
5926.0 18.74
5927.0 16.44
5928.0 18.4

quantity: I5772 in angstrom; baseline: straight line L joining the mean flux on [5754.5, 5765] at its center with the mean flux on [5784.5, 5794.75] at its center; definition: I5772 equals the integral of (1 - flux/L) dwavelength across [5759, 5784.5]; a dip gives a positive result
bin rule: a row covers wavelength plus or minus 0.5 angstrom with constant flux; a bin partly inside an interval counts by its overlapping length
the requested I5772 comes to 0.8 angstrom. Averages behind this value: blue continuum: 19.2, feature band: 17.8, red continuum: 17.2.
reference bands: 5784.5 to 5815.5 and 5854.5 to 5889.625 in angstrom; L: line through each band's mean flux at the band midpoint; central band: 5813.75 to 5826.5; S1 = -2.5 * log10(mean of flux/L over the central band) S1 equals -0.06 mag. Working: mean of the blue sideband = 17.3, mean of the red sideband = 16.6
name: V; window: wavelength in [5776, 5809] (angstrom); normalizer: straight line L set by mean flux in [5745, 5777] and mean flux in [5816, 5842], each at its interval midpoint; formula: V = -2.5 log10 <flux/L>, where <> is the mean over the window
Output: 0.043 mag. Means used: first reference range 18.1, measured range 17.5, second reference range 18.4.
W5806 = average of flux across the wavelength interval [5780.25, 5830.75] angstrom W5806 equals 17.5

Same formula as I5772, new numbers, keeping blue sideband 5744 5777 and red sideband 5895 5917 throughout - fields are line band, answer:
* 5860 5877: -0.6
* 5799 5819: 0.7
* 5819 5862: -1.6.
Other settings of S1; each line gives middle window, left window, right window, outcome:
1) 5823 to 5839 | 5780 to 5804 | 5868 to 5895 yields -0.095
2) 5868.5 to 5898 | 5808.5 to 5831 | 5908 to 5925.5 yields 0.162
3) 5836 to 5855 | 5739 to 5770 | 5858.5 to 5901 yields -0.106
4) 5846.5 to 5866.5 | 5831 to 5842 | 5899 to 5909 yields 0.050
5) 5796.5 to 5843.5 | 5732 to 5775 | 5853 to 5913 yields -0.043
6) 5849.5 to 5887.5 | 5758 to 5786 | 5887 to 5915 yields -0.084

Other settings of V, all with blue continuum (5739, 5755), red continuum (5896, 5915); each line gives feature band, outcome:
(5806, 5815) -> 0.068 mag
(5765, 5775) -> -0.006 mag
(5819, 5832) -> -0.109 mag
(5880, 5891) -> 0.075 mag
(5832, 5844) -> -0.054 mag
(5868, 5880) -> -0.056 mag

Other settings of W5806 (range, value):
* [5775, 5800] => 17.5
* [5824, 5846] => 17.9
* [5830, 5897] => 16.5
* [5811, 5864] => 17.4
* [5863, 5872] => 18.9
